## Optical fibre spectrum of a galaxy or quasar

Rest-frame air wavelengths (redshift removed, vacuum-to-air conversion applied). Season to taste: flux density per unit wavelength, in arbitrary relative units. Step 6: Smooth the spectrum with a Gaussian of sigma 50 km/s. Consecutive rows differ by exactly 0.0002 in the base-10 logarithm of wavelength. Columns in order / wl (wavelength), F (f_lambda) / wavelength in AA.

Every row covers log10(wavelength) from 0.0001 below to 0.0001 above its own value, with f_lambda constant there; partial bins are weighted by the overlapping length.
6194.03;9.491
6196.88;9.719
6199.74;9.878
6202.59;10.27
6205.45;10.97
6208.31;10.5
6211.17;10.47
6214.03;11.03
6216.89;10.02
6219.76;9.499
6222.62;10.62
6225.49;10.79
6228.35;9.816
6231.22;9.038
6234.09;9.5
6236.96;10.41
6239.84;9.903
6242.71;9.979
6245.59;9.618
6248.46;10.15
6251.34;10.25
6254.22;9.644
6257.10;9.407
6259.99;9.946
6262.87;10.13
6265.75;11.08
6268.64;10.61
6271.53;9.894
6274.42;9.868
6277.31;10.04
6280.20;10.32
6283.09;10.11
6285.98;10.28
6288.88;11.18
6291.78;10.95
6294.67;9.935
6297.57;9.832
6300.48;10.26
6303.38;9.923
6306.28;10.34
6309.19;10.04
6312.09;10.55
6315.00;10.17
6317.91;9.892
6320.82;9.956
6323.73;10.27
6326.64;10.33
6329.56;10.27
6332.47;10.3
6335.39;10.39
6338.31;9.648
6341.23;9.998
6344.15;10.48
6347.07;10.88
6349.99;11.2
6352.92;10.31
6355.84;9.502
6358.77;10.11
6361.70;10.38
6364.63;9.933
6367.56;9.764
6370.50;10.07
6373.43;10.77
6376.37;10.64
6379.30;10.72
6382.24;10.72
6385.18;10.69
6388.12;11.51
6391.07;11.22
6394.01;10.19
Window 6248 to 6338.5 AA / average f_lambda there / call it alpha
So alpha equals 10.2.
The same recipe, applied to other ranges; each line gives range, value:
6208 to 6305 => 10.1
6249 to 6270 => 10.1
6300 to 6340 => 10.2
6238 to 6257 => 9.9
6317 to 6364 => 10.2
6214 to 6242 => 10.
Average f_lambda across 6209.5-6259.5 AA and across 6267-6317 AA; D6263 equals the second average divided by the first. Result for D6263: 1.02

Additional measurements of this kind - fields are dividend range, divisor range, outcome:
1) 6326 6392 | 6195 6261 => 1.04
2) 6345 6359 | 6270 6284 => 1.04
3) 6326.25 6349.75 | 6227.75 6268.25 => 1.04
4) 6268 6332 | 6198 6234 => 1.00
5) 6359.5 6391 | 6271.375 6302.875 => 1.03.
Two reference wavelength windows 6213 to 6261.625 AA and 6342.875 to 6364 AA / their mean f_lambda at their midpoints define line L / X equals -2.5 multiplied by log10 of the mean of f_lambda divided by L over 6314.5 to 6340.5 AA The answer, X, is 0.02 mag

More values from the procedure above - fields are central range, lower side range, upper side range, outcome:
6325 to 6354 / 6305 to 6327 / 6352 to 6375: -0.03 mag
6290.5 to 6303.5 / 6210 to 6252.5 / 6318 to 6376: 0.00 mag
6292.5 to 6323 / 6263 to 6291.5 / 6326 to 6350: 0.03 mag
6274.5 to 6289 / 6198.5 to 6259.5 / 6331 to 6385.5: -0.01 mag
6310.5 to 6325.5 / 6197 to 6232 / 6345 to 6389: 0.02 mag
